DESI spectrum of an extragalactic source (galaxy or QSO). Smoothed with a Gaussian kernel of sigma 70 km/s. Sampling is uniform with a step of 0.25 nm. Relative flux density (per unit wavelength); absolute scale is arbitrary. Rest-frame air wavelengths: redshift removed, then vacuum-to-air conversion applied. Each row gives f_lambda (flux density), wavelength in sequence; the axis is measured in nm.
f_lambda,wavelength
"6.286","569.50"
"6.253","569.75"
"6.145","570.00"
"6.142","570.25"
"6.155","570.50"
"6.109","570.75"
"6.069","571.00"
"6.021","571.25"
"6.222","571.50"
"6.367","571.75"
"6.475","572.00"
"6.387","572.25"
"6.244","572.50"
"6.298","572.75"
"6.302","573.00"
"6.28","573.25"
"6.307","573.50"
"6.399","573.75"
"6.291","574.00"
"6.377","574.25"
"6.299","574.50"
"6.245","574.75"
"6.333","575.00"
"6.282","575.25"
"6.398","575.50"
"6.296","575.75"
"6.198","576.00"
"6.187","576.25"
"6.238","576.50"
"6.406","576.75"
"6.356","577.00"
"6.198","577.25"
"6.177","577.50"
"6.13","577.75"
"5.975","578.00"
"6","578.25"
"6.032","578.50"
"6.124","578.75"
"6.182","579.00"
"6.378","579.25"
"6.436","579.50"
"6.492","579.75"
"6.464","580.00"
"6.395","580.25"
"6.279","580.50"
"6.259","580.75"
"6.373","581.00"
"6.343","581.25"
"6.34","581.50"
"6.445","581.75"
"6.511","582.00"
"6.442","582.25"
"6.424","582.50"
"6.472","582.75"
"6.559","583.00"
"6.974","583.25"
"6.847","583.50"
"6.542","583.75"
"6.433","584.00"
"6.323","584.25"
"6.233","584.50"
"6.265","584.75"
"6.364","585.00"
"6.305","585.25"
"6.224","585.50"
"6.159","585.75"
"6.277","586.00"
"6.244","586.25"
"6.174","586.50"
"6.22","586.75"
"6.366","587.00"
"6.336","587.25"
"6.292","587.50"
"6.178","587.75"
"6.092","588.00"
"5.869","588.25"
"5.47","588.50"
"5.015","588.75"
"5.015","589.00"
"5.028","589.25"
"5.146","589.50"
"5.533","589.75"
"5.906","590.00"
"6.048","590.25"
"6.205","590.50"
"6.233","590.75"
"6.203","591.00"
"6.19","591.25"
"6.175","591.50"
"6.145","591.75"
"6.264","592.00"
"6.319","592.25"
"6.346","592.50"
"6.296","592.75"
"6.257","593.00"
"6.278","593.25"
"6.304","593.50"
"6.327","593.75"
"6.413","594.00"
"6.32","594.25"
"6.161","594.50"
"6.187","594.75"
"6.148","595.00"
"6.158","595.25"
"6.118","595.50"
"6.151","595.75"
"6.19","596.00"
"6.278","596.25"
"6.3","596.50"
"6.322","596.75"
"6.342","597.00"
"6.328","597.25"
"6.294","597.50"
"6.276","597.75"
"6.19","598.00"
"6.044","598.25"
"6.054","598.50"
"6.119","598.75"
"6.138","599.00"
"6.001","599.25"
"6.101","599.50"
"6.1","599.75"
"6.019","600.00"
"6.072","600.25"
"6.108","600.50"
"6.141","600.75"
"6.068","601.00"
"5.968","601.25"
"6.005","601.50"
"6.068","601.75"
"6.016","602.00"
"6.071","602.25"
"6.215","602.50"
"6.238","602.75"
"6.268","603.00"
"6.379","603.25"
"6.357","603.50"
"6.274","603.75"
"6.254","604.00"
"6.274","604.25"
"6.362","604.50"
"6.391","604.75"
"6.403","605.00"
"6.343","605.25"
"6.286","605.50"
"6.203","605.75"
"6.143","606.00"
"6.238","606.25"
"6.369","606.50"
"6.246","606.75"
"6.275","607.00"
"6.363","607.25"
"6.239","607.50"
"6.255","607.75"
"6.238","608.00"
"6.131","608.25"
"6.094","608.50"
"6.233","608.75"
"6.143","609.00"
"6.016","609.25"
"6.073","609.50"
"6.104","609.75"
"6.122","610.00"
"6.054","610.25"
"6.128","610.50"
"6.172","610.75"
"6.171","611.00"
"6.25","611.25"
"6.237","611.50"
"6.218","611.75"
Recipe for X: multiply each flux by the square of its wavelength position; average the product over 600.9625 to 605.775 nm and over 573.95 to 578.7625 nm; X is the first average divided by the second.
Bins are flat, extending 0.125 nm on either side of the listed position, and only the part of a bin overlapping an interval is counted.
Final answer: 1.10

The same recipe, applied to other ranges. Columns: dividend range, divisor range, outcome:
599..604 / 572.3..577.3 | 1.07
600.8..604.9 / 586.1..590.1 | 1.12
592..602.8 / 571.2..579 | 1.07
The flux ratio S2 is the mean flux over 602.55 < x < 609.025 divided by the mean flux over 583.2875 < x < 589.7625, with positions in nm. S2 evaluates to 1.04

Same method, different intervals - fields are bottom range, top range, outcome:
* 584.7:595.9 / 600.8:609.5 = 1.02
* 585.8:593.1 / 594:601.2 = 1.03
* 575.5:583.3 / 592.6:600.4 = 0.98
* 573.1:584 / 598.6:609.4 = 0.98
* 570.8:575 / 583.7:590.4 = 0.95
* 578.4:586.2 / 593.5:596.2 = 0.97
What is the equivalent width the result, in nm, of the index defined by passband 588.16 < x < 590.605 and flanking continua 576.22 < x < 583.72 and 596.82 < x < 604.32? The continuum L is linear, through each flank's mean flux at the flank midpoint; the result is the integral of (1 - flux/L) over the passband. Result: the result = 0.29 nm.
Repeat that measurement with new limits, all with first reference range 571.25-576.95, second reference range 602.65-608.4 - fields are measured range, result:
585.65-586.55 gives 0.01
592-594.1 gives -0.01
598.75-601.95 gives 0.11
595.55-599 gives 0.04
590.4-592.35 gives 0.02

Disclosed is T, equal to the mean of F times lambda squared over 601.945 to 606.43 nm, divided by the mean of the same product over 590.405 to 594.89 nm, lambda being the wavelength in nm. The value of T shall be 1.0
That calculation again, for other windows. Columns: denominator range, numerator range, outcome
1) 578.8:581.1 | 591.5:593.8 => 1.03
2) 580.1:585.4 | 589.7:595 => 1.00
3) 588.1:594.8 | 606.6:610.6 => 1.09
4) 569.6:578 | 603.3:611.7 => 1.12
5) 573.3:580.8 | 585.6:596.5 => 1.02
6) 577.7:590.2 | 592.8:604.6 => 1.05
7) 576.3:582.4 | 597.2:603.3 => 1.05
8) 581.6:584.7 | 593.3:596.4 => 1.00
